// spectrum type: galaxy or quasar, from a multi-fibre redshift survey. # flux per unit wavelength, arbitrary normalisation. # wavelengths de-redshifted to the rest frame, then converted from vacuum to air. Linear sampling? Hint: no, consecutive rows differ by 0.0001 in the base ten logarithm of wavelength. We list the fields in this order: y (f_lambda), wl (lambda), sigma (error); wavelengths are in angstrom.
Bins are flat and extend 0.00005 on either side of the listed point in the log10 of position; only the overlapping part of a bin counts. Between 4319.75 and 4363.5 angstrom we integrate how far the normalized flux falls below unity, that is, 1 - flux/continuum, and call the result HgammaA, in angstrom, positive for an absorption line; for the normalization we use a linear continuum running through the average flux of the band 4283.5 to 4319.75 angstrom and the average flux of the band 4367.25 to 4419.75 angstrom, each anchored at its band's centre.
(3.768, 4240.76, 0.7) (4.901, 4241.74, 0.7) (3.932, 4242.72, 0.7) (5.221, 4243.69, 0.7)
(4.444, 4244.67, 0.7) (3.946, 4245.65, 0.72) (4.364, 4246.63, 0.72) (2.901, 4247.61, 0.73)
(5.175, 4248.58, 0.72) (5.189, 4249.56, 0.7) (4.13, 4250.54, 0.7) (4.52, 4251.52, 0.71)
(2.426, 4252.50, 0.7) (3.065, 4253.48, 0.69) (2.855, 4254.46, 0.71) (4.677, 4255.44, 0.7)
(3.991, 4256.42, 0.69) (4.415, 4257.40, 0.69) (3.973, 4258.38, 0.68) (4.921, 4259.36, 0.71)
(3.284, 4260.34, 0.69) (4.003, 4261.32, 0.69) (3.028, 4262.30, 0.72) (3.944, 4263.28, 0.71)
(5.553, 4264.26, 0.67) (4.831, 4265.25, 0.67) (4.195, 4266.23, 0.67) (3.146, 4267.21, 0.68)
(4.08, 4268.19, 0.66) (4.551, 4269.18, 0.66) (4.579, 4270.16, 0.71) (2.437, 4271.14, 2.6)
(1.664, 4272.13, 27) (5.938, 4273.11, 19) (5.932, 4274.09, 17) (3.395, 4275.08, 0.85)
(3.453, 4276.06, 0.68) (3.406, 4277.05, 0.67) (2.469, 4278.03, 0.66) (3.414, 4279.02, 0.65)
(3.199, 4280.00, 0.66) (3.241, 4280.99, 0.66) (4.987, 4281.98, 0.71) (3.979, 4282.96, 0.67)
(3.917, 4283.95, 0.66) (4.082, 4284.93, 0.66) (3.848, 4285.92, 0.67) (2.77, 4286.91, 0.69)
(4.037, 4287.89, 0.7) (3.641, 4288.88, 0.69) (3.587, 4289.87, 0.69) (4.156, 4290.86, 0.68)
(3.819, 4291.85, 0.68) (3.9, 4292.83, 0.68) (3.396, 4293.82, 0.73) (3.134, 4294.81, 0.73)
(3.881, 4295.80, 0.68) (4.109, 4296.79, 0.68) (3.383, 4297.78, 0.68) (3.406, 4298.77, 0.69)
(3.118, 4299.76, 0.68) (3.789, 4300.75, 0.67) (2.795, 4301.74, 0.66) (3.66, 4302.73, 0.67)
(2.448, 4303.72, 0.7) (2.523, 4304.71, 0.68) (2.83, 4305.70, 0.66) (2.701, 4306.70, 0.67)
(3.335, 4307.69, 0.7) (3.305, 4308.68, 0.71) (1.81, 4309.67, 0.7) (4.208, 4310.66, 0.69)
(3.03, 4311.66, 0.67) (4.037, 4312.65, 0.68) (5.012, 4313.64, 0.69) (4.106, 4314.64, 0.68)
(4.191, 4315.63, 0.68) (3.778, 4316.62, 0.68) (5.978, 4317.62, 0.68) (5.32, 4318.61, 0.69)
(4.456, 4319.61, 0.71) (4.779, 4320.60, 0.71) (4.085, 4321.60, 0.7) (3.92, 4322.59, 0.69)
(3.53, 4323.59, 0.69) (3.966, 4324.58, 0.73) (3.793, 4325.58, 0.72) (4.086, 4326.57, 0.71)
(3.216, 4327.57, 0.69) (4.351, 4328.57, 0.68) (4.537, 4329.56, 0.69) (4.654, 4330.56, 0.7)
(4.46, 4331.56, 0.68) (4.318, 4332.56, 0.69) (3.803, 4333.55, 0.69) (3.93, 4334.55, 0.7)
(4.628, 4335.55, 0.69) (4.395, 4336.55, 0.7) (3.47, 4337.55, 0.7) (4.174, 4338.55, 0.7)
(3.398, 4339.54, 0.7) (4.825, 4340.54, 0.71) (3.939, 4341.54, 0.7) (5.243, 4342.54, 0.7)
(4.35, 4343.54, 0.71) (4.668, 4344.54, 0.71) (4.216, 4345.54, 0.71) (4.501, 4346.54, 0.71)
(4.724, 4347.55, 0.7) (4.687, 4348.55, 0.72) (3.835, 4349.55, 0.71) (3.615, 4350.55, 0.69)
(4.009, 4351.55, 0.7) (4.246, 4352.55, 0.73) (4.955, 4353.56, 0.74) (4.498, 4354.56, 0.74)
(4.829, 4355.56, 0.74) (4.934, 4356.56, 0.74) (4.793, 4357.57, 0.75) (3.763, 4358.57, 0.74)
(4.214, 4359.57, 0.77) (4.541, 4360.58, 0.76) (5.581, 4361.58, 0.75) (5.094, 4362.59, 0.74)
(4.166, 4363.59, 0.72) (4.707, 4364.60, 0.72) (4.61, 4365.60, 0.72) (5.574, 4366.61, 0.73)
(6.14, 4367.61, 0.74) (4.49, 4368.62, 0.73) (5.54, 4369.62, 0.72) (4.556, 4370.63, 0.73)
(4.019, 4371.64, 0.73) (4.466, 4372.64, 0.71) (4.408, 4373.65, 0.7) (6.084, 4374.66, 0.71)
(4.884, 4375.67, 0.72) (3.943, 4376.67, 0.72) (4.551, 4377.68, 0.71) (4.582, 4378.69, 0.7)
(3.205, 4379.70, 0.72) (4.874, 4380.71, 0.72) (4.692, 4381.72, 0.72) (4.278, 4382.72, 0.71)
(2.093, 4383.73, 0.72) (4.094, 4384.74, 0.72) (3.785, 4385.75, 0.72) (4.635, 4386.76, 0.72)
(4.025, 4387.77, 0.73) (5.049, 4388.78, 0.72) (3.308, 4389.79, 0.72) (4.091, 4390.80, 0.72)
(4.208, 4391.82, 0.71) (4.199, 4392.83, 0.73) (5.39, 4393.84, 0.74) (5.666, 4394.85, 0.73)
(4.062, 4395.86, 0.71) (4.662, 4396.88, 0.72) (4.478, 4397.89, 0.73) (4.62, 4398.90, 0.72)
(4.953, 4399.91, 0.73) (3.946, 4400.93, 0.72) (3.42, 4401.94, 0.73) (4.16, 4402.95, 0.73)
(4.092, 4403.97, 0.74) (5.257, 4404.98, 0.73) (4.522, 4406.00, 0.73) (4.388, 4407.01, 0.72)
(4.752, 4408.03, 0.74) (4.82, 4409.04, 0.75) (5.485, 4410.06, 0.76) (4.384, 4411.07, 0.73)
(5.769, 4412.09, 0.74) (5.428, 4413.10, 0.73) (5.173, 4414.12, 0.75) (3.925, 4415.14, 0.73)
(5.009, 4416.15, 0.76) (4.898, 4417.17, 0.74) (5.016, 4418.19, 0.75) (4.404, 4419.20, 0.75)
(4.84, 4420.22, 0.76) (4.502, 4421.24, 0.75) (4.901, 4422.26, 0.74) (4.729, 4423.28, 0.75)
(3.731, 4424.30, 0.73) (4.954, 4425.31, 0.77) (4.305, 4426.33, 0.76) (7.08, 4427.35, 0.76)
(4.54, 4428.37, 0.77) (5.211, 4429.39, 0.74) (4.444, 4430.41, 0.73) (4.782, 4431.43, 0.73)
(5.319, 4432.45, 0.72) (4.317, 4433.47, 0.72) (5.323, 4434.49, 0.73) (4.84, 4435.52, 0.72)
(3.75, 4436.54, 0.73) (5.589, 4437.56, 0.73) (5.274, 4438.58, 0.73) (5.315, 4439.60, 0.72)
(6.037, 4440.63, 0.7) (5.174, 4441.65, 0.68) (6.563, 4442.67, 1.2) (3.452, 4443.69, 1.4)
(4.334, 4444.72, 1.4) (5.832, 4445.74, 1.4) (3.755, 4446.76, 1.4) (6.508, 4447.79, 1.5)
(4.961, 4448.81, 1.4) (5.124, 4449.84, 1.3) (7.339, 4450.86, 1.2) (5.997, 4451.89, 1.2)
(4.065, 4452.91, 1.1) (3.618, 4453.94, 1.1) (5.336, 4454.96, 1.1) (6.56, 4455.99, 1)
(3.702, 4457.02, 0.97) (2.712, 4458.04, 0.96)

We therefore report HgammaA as -2.9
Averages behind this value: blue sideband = 3.65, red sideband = 4.55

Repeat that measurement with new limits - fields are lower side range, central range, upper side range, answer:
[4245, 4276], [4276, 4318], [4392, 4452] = 6.5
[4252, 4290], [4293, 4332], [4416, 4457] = 3.4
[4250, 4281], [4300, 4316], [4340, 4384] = 3.1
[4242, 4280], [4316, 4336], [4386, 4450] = 0.2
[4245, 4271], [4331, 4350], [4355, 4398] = 0.4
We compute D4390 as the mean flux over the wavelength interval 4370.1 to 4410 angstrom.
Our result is 4.4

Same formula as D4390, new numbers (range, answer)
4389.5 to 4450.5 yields 4.81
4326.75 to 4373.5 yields 4.47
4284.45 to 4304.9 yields 3.51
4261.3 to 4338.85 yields 3.83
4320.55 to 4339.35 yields 4.08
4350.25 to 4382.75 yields 4.64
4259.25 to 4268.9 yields 4.08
